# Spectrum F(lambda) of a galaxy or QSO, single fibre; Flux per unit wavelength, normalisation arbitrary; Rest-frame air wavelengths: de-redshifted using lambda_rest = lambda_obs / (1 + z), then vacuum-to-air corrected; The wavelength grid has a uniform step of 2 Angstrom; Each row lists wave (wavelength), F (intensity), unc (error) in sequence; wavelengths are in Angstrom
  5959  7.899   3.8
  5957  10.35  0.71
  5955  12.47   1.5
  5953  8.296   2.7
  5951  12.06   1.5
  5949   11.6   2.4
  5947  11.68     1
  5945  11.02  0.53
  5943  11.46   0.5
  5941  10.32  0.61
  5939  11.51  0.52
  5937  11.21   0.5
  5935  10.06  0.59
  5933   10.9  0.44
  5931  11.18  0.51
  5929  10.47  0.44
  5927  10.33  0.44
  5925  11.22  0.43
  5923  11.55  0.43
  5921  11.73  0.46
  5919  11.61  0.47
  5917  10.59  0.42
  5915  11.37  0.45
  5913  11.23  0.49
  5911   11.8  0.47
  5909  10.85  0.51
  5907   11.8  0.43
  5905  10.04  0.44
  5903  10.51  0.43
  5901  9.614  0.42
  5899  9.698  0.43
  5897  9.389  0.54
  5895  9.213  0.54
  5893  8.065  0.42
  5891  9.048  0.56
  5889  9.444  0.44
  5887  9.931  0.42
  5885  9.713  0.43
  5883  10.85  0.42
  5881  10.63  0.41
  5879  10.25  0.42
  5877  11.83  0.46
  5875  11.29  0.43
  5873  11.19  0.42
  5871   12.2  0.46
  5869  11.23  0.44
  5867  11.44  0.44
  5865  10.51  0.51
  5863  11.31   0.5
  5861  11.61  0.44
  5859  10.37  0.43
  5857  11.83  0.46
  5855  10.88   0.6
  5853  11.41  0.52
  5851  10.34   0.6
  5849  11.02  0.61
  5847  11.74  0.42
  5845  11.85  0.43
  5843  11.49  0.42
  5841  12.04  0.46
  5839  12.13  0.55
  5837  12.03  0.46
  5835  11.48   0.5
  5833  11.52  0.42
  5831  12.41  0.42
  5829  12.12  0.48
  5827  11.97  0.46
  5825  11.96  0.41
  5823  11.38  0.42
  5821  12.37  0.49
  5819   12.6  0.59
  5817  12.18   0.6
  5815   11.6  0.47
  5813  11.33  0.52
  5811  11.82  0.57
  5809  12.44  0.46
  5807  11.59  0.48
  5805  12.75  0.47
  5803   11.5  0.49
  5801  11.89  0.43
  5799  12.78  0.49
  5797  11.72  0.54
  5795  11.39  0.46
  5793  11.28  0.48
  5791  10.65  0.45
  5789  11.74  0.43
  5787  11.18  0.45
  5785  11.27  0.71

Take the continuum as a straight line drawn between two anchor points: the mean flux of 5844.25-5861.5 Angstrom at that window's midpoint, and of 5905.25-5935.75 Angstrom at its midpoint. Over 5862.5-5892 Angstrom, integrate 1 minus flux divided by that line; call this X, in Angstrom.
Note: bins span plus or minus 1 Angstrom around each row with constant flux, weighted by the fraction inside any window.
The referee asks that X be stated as 1.2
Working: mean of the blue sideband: 11.2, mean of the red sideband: 11.1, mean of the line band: 10.7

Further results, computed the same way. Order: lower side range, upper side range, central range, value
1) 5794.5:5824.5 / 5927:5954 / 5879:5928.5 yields 3.3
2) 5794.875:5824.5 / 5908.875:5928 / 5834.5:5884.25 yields 1.4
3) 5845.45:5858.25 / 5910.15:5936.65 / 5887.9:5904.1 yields 2.5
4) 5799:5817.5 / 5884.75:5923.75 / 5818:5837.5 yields -0.6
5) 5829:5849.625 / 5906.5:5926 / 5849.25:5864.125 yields 0.8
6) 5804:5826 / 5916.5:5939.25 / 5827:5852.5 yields 0.2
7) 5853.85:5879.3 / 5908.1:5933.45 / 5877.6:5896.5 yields 2.5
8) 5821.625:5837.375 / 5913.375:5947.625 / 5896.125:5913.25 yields 1.1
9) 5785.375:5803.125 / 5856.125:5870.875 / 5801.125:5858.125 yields -1.9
